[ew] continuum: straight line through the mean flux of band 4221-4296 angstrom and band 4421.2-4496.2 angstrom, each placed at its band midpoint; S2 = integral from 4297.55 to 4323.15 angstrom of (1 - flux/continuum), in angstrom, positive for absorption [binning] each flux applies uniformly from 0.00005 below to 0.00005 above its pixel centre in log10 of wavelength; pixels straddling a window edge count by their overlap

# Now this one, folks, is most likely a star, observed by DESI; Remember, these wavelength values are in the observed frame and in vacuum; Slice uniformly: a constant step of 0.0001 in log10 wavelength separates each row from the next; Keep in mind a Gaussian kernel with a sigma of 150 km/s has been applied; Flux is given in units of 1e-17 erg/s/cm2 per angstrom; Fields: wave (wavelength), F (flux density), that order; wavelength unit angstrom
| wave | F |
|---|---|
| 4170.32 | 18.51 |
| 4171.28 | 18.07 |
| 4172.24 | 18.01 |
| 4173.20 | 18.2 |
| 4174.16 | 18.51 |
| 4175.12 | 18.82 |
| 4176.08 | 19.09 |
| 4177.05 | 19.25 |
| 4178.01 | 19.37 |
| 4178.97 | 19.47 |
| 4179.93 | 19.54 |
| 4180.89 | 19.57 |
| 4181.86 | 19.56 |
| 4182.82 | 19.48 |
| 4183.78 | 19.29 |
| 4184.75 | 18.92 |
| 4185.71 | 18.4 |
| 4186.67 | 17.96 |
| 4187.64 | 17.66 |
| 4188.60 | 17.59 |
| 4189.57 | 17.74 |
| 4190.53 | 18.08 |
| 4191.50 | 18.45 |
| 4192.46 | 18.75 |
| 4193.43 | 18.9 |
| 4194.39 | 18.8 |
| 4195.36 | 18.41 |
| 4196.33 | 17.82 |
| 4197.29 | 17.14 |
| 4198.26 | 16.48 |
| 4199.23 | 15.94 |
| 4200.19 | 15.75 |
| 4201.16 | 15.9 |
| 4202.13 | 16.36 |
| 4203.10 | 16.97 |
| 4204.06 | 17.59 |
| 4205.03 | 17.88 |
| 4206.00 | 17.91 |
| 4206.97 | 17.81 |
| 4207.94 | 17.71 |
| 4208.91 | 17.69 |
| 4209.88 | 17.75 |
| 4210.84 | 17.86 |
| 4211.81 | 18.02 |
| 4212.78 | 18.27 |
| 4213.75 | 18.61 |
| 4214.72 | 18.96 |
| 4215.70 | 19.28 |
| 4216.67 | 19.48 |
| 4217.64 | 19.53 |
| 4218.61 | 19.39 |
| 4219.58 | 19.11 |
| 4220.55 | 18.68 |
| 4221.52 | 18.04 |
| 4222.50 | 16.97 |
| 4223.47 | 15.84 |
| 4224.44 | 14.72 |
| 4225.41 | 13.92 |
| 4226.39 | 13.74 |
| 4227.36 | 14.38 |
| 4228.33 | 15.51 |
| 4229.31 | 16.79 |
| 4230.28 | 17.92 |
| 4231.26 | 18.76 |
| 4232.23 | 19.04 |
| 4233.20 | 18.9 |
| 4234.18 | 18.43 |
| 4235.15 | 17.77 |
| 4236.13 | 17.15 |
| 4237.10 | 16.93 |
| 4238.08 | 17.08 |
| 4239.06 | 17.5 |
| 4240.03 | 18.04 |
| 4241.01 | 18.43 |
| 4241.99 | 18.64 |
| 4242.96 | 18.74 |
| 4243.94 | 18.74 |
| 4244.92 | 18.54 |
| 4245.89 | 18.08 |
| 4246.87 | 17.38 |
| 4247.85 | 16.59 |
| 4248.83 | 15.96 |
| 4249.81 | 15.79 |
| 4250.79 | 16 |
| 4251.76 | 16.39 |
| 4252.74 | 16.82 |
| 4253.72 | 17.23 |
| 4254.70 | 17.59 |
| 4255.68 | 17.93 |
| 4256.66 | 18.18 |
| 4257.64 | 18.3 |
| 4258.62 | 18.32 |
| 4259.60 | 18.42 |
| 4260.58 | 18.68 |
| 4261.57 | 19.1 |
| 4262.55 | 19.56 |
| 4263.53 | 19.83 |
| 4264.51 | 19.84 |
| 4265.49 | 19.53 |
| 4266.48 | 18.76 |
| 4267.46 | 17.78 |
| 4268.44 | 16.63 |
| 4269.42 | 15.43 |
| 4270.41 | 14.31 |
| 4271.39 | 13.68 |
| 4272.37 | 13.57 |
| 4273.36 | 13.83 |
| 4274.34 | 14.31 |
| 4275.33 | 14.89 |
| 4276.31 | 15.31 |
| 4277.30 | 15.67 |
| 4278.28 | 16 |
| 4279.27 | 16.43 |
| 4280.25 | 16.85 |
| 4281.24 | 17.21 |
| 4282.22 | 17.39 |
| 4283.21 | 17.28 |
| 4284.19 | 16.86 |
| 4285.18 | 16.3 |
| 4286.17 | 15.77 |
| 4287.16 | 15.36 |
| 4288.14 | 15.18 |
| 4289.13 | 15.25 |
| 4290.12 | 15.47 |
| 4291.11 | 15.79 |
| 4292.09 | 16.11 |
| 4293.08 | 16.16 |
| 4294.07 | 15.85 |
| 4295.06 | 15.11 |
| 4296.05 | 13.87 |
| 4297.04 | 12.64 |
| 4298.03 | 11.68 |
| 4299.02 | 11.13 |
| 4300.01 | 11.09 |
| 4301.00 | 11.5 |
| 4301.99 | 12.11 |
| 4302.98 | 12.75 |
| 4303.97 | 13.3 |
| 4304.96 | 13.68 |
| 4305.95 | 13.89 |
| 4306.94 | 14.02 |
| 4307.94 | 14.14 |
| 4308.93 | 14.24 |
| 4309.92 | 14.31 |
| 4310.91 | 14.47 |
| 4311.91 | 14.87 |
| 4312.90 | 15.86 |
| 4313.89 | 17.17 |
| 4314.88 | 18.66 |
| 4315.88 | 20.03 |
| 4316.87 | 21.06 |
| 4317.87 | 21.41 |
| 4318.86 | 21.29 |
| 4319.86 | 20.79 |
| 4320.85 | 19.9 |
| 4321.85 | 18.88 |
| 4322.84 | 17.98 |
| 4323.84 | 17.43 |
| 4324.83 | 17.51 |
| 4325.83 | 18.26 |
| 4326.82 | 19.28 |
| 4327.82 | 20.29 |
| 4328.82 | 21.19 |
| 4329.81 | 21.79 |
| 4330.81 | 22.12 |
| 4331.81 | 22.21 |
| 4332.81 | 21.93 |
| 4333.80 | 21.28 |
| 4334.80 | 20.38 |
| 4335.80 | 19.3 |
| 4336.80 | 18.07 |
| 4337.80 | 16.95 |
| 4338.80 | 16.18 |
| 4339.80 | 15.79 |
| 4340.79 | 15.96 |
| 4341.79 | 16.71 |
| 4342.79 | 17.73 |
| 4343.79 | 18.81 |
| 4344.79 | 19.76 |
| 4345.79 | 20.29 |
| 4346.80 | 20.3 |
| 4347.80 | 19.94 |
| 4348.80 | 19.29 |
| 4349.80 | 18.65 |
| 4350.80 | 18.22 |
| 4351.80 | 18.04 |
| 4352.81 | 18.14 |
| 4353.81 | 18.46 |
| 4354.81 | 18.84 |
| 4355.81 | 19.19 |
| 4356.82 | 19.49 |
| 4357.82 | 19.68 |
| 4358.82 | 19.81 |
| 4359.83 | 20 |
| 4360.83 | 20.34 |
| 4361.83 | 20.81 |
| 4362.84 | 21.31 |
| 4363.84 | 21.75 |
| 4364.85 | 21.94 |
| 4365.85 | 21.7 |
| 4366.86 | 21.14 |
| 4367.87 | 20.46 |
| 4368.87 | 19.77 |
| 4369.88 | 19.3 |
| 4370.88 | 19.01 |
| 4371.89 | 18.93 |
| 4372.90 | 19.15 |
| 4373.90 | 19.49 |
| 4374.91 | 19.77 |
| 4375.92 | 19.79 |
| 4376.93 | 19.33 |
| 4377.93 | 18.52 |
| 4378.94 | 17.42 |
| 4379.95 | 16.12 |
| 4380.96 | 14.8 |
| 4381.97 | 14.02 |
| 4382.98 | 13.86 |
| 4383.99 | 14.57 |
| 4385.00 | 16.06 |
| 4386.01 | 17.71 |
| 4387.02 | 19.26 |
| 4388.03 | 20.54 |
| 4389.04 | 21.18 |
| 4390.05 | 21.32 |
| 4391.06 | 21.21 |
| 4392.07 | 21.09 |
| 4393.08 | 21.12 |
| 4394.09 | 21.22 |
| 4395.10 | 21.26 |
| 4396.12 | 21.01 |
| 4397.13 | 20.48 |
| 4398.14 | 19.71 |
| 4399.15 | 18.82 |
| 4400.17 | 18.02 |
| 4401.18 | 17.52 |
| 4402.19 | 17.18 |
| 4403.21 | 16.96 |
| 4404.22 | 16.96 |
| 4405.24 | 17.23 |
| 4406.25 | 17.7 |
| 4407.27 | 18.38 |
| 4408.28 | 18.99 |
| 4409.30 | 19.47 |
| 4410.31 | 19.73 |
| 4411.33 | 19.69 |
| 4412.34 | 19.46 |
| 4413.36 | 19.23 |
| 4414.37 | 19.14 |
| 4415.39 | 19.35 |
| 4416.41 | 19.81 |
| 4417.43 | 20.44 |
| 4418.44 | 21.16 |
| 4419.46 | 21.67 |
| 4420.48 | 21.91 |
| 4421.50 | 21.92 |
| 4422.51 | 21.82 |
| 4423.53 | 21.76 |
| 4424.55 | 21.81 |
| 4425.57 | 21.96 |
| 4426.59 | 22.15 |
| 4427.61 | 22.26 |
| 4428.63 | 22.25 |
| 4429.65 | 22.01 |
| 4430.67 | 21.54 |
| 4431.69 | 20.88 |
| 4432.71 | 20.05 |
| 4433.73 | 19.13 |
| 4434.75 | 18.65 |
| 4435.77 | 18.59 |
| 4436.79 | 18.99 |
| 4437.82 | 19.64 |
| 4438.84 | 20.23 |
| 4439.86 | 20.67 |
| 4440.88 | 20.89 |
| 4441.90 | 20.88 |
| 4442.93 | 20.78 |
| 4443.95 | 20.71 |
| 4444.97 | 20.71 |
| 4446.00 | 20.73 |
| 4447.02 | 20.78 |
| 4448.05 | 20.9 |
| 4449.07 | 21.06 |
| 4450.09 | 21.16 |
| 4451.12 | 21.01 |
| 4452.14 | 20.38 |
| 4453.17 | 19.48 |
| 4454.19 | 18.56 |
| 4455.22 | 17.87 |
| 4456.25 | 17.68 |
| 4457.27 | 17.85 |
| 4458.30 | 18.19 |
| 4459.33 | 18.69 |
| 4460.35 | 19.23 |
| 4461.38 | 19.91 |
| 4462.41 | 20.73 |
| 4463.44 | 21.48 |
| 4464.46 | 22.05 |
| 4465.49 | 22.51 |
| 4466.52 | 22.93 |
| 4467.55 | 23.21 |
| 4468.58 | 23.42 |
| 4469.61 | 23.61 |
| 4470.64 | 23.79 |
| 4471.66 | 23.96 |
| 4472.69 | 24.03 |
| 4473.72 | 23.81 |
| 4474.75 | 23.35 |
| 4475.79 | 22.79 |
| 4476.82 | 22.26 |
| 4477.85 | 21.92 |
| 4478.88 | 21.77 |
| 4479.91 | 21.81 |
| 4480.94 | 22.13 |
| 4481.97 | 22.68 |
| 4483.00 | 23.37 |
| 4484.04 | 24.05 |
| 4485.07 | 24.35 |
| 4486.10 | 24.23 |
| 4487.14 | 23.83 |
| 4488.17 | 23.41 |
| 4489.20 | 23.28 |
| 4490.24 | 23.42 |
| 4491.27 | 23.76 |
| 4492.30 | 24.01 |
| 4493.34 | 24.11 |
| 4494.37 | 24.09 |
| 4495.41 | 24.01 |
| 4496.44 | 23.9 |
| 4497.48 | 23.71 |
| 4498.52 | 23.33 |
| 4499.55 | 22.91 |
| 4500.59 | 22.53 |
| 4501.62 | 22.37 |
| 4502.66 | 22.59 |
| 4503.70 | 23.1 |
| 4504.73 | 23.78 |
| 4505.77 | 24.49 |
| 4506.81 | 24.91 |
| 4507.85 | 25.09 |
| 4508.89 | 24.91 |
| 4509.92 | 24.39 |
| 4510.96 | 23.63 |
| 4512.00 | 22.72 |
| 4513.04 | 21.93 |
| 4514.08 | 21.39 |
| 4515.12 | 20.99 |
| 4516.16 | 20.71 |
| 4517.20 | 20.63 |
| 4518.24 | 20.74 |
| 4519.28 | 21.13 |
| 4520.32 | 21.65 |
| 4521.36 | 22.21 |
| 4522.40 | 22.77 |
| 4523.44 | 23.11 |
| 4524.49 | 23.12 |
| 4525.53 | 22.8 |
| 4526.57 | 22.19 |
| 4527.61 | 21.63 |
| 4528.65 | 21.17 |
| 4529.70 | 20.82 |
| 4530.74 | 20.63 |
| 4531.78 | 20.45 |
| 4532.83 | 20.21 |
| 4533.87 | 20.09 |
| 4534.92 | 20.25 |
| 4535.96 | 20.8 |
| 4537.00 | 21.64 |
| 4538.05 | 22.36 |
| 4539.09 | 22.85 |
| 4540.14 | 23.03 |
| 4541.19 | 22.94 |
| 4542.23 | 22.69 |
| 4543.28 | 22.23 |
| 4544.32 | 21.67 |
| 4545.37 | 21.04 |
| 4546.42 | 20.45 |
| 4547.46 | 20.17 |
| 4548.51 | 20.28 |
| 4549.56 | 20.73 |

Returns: 3.3 angstrom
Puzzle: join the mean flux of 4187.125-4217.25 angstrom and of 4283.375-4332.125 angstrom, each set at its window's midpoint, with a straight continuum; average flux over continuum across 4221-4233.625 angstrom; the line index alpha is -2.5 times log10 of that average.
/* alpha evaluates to 0.06 mag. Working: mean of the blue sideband 17.8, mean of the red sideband 16.4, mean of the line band 16.5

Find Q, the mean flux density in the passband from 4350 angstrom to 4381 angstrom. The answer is 19.4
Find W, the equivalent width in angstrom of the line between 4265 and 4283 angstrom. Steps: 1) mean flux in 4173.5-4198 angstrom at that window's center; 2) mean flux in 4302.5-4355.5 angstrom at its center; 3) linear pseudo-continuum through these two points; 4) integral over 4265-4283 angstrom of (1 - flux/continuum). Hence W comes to 2.3 angstrom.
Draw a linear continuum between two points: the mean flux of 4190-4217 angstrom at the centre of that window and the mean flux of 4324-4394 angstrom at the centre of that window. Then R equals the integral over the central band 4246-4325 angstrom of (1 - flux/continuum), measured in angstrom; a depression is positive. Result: 9.5 angstrom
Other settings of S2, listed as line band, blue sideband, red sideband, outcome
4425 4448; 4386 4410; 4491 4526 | -0.04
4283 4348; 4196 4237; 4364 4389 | 4.01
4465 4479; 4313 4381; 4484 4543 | -0.84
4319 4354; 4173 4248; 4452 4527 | 1.46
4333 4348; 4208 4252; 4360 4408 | 0.07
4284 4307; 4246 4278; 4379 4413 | 4.19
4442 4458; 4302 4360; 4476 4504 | 1.44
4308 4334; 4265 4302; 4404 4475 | -3.67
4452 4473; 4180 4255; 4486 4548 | 0.67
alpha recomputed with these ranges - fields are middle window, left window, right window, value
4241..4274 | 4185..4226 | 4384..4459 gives 0.05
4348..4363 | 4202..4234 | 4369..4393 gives -0.06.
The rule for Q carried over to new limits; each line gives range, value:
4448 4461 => 19.3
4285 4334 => 16.6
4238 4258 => 17.5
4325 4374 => 19.5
